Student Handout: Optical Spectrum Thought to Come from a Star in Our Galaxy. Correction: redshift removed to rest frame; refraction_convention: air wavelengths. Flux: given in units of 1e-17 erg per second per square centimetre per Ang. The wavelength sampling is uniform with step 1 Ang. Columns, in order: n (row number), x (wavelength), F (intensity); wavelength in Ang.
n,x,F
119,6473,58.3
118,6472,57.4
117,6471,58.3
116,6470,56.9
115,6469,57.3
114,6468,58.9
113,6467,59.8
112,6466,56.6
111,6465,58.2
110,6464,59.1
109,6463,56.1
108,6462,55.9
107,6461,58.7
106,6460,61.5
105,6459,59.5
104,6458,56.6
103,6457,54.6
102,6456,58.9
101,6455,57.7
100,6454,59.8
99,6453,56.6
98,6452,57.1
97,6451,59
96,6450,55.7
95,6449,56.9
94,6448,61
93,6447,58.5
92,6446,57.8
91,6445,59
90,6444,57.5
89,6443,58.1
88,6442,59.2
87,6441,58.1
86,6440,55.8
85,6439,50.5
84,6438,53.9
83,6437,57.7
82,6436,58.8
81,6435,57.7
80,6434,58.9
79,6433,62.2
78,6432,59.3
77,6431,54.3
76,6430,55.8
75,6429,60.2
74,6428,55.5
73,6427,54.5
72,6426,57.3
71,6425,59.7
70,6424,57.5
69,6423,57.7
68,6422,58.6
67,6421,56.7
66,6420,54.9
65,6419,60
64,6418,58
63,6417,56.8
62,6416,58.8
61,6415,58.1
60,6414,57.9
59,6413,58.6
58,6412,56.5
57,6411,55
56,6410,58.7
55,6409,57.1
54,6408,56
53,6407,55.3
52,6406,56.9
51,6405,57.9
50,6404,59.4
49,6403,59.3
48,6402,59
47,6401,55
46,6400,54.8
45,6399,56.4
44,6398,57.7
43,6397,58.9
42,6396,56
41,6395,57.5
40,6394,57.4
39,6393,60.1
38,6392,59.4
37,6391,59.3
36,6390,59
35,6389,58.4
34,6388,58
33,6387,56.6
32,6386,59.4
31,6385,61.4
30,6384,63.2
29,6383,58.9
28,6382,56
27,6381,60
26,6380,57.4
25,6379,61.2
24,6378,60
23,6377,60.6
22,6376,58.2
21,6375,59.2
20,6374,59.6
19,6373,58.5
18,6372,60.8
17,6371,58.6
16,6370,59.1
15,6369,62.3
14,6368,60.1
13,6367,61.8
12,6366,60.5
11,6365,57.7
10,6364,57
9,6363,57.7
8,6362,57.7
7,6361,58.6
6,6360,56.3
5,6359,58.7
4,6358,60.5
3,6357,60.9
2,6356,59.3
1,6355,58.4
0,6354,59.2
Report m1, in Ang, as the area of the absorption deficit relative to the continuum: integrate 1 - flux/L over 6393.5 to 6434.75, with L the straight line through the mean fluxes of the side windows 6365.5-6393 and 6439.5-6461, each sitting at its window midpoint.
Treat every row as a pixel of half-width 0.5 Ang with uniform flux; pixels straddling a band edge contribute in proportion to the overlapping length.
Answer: 0.9 Ang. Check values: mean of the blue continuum 59.5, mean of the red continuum 58.1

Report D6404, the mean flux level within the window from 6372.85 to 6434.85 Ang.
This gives 58.1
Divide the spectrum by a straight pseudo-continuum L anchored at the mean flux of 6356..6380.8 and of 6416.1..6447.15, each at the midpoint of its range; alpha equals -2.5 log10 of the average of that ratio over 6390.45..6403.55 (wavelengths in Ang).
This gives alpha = 0.013 mag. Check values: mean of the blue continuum 59.3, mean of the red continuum 57.4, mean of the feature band 57.8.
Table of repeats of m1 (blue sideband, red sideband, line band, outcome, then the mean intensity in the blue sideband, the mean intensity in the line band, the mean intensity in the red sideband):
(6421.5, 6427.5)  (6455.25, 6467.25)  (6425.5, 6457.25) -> 0.14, 57.6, 57.5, 57.9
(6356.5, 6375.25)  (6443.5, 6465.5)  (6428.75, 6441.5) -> 0.25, 59.2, 57.1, 58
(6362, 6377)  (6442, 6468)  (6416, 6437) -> 0.26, 59.4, 57.7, 58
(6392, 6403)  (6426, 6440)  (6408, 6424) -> -0.10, 57.5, 57.5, 56.8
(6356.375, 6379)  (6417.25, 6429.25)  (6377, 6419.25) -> 0.13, 59.3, 58.1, 57.5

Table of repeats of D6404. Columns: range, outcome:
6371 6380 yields 59.6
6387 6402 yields 57.7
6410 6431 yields 57.4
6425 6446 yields 57.3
